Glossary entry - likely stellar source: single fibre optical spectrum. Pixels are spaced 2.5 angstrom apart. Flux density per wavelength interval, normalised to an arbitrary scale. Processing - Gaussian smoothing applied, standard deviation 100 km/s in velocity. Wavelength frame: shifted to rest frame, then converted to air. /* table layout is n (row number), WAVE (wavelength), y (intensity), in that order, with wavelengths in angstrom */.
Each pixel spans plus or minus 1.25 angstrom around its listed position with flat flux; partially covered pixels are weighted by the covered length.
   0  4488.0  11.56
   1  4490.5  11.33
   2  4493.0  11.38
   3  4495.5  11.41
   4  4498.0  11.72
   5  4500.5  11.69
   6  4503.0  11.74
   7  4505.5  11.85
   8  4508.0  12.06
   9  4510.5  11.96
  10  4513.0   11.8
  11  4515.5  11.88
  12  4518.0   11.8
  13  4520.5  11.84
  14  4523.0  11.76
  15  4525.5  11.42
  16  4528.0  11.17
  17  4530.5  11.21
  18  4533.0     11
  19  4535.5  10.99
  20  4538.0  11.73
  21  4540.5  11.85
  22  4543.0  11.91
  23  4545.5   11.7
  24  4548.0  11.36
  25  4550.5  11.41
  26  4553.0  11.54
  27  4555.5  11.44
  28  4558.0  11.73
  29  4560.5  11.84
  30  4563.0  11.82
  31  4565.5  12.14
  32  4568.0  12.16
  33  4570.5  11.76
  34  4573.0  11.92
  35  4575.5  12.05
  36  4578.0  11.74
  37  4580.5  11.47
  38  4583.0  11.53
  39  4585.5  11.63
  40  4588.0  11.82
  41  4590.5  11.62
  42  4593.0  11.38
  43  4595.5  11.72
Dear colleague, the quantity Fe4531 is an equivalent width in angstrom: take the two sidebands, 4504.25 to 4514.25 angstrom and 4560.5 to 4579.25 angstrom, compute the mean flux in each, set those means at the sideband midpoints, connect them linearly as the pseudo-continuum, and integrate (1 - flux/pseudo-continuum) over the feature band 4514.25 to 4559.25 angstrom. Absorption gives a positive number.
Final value 1.4 angstrom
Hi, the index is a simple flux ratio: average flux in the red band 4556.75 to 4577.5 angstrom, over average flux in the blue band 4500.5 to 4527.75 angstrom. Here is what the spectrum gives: 1.01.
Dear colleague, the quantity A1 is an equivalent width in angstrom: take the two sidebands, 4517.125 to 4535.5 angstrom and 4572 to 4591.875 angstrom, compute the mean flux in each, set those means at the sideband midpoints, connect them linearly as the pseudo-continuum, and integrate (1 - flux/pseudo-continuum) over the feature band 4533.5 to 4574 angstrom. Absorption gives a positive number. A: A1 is -0.4 angstrom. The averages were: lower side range 11.4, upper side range 11.7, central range 11.7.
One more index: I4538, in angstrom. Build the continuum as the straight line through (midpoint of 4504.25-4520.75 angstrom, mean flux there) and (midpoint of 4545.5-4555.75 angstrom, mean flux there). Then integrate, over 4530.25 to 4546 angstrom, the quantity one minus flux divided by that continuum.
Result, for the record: 0.2 angstrom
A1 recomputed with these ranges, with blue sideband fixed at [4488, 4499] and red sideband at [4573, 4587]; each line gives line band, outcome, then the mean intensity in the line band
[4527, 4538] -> 0.4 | 11.2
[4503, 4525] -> -0.6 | 11.8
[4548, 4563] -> 0.1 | 11.6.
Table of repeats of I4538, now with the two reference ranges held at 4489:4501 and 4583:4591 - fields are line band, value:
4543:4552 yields 0.0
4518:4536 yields 0.3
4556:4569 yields -0.3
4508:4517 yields -0.3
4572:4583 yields -0.1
